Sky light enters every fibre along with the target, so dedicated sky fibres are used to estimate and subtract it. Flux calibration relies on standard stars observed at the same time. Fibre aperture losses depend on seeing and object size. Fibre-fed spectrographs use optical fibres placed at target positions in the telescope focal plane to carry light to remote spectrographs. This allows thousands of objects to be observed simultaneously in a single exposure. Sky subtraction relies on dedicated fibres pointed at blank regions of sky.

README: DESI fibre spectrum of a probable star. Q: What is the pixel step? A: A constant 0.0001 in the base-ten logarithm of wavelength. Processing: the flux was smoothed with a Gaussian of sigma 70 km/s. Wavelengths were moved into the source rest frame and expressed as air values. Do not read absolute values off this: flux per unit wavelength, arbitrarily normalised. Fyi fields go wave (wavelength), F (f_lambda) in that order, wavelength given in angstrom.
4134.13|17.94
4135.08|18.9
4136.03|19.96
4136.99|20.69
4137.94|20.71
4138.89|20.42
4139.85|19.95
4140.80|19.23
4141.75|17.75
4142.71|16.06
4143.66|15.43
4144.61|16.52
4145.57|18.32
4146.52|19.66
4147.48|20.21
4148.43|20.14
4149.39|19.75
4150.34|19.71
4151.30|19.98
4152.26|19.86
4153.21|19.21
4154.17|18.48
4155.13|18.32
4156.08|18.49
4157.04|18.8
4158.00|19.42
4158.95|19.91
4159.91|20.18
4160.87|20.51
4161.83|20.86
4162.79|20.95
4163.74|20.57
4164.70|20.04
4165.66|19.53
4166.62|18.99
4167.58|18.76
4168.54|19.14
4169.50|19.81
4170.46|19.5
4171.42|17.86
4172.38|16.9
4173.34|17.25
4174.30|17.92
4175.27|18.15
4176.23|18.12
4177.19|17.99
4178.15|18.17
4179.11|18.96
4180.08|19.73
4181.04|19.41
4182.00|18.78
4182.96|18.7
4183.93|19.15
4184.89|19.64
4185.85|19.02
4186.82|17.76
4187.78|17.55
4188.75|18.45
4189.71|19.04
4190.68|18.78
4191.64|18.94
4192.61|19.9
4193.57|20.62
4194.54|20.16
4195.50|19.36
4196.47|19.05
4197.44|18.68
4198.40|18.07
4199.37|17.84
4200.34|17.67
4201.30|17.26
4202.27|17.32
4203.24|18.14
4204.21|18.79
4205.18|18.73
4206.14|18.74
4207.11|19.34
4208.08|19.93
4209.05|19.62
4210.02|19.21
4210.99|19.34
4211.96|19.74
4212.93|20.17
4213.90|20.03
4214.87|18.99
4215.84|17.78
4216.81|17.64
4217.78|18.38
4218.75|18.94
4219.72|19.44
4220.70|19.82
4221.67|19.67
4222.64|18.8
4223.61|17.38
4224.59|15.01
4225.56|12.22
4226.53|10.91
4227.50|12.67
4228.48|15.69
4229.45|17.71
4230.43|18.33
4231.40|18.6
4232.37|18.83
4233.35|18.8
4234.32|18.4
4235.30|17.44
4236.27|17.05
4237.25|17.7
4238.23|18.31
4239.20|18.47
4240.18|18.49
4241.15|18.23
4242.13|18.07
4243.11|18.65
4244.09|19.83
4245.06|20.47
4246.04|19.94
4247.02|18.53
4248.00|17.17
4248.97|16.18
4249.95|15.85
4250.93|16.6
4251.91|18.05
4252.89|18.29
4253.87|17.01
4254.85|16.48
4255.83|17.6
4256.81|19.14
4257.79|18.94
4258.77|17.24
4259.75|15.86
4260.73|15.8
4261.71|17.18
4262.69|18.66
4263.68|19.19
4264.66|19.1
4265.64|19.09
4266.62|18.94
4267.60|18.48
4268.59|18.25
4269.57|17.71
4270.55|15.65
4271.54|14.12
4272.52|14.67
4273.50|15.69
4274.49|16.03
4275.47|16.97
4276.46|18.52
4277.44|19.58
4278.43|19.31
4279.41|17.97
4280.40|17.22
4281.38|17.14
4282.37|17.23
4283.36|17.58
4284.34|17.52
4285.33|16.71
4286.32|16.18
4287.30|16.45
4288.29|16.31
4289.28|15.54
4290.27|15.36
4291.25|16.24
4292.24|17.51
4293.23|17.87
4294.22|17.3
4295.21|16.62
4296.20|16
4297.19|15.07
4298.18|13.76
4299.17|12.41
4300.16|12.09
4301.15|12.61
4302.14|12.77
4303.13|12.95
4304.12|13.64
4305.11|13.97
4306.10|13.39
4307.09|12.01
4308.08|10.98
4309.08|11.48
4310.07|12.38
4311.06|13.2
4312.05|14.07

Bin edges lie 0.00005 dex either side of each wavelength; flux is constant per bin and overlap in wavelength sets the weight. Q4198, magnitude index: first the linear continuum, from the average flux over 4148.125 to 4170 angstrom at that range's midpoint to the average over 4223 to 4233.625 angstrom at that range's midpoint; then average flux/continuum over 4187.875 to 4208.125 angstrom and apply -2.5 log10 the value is -0.07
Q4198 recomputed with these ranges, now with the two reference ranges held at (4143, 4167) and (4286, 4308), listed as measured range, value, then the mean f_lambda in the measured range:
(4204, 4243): -0.06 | 18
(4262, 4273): -0.12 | 17.6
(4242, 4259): -0.11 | 18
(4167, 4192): 0.00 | 18.6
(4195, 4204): -0.02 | 18.2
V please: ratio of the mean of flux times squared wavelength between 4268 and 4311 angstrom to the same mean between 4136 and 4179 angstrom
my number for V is 0.9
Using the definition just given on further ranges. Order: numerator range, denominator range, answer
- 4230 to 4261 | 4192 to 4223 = 0.96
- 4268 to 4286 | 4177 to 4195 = 0.94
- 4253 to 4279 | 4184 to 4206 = 0.97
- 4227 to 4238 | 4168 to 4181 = 0.97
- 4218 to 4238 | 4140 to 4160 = 0.95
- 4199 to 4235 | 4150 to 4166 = 0.94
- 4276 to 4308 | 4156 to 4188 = 0.87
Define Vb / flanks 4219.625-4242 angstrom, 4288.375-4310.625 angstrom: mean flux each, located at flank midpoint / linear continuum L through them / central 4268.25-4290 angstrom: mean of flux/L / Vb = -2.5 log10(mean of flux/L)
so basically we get -0.12 mag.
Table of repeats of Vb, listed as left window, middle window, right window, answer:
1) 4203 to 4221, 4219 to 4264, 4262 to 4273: 0.044 mag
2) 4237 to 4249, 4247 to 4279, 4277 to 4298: 0.024 mag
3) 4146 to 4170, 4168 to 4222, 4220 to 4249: -0.009 mag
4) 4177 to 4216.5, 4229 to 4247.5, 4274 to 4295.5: -0.027 mag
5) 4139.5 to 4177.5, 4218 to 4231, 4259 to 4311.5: 0.044 mag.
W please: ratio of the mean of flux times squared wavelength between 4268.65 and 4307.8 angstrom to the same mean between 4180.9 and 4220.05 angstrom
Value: 0.87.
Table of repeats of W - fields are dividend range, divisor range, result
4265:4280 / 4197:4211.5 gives 0.97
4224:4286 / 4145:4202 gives 0.95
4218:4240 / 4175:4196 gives 0.93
